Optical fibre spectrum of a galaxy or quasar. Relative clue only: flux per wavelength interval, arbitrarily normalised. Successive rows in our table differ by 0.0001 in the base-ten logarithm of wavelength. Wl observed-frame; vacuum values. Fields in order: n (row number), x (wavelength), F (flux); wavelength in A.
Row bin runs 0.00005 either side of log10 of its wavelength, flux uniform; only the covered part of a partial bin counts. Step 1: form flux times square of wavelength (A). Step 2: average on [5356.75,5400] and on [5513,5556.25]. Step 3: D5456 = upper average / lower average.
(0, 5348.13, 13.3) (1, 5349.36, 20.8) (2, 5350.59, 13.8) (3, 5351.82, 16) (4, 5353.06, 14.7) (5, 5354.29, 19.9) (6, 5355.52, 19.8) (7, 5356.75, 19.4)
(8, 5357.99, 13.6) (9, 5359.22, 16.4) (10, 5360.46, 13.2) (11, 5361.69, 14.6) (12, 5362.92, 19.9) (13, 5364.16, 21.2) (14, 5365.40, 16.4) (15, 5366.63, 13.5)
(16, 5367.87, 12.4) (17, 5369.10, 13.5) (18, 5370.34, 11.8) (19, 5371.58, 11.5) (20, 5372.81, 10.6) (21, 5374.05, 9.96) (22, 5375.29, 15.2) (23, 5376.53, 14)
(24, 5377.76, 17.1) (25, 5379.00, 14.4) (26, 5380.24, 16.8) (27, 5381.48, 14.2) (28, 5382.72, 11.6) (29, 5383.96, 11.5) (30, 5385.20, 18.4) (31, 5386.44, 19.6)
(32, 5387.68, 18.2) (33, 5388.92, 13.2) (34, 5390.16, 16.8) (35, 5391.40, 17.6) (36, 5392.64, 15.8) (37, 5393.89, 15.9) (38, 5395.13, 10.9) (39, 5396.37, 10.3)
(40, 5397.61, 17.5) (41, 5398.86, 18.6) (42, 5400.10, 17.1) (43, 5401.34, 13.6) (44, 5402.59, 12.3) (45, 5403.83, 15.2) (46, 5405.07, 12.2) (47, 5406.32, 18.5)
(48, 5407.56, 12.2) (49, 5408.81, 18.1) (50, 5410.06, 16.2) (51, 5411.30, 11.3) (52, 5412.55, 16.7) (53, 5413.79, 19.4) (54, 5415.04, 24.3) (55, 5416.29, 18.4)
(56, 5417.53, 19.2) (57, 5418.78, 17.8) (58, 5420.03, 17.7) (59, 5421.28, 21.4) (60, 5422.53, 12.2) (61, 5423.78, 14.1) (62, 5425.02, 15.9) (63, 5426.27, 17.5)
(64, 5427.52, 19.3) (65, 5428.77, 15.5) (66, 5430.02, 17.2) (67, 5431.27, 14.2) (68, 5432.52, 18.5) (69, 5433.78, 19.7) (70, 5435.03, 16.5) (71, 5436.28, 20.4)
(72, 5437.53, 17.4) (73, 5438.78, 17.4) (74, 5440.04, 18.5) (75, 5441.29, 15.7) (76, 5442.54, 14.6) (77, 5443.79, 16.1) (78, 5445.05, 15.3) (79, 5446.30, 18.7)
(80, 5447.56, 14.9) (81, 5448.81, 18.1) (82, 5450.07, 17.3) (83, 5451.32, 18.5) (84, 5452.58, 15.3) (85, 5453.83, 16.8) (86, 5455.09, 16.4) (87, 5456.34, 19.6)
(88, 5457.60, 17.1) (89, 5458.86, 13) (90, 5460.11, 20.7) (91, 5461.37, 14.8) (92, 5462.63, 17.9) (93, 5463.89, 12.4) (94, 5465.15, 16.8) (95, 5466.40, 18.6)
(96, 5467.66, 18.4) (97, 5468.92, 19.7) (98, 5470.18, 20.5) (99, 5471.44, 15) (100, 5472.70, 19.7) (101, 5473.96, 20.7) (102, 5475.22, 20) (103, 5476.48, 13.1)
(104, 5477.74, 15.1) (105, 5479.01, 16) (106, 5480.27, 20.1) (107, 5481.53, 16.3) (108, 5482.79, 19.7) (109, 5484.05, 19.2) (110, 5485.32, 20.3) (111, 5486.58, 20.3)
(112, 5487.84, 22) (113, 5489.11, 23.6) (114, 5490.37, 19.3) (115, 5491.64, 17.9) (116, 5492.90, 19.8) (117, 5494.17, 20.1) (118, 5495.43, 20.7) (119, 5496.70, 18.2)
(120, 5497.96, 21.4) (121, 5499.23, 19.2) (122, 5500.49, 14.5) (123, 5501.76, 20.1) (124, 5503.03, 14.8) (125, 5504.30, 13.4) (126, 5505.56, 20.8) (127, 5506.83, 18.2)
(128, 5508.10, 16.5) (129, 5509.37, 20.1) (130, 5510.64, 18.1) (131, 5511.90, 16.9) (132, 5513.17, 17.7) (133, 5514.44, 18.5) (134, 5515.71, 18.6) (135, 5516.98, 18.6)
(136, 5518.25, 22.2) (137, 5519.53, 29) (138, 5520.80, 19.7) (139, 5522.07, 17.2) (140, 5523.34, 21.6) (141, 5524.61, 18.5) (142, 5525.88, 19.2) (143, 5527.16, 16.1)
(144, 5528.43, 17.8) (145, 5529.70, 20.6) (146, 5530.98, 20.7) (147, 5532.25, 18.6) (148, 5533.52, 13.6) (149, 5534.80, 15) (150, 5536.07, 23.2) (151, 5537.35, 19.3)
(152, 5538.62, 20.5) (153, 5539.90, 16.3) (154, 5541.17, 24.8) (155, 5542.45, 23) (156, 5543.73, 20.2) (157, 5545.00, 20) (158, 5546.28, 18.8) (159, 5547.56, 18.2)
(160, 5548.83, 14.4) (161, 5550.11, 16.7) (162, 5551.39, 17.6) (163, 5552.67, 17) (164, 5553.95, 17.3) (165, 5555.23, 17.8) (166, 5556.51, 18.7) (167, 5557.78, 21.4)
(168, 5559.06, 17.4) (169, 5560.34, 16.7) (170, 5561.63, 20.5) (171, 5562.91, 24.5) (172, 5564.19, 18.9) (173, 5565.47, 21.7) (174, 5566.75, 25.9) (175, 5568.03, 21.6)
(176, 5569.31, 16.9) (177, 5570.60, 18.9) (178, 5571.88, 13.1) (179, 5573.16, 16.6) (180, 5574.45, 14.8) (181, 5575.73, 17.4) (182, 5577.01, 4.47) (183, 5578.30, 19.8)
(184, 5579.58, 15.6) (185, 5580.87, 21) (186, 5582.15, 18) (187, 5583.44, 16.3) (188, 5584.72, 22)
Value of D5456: 1.35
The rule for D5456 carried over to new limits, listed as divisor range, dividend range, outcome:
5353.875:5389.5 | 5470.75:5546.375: 1.31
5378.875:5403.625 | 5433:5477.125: 1.16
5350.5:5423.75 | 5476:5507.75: 1.23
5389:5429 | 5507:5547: 1.25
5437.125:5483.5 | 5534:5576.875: 1.13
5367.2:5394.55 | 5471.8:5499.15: 1.37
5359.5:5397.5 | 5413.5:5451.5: 1.21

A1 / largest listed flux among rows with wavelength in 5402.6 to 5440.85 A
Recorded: 24.3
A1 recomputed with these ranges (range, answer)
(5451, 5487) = 20.7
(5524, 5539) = 23.2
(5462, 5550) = 29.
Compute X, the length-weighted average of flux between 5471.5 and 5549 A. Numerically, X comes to 19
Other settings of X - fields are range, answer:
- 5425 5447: 17.2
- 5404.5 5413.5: 15.2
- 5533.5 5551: 19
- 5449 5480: 17.3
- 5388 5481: 16.8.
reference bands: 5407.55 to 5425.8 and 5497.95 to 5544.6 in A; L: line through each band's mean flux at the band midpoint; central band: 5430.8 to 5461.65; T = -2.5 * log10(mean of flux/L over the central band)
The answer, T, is 0.039 mag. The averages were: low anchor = 17.2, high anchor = 19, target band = 17.1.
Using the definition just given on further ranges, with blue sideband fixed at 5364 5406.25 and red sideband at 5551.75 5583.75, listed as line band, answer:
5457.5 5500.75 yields -0.12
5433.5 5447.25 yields -0.10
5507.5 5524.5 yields -0.14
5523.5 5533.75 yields -0.07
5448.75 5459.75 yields -0.06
